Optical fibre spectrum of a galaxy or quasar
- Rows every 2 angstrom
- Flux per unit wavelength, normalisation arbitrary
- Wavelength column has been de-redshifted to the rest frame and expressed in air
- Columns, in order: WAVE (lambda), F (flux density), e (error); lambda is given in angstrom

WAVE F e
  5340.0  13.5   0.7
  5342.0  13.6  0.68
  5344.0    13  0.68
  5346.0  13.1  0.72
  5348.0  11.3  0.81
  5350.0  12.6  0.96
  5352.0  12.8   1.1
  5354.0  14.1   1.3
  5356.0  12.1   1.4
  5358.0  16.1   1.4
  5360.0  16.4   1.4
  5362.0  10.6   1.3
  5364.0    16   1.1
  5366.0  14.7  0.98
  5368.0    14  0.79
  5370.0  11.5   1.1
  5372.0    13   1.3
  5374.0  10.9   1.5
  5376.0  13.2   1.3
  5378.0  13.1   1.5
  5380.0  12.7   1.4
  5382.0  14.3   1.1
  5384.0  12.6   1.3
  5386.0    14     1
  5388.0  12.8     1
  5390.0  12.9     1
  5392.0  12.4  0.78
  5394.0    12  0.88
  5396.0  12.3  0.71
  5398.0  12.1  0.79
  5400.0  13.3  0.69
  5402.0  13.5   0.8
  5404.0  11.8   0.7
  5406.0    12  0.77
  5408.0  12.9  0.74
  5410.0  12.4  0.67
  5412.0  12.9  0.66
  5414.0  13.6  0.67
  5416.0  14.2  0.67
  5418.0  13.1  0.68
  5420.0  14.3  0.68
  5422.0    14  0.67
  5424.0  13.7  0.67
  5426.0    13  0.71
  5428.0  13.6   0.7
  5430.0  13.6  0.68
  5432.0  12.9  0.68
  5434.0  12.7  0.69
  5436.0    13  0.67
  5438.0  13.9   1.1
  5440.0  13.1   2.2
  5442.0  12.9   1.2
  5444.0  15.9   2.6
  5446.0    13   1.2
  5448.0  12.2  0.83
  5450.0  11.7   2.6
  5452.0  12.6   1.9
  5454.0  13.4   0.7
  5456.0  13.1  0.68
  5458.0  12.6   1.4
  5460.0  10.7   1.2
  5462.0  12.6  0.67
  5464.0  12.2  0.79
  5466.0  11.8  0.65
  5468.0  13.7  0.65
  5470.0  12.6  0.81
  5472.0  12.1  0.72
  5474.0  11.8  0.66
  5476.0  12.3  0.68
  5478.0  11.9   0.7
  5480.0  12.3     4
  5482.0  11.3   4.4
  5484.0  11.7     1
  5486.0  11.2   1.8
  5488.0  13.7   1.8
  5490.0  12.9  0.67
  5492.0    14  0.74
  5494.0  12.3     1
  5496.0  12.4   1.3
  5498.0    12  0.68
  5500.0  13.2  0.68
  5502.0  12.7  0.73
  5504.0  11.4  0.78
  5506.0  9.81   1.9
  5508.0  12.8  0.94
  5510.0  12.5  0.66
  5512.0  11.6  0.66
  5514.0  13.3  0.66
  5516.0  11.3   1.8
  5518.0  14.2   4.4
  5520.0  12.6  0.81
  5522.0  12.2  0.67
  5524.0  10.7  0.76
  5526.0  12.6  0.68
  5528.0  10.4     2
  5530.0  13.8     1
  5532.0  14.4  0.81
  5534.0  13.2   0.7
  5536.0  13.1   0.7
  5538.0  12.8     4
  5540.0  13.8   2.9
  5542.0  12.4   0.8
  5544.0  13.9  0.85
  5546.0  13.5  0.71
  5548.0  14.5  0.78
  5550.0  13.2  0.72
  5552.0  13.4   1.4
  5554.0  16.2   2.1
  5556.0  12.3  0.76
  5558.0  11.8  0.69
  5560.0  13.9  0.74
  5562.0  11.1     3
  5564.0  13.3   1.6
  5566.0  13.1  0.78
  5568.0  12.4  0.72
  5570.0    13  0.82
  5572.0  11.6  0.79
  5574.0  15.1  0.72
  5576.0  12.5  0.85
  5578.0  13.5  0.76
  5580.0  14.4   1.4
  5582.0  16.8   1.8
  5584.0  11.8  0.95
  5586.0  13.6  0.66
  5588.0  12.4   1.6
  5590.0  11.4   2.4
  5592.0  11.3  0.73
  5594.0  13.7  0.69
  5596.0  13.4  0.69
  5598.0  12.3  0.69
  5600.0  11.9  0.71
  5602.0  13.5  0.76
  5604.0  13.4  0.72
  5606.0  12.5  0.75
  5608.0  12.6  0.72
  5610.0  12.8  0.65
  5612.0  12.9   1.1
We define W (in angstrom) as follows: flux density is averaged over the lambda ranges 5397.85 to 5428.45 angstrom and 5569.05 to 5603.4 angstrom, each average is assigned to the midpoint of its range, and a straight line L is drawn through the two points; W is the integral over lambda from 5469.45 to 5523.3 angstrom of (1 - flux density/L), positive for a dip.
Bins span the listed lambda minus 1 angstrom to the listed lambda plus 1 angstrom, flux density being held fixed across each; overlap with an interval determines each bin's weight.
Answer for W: 3.4 angstrom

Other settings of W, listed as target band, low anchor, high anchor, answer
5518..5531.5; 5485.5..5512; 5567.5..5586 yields 0.5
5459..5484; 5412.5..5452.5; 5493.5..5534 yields 1.5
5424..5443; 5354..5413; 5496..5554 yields -0.4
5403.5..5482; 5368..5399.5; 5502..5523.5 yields -2.5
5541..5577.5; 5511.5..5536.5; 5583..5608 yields -1.7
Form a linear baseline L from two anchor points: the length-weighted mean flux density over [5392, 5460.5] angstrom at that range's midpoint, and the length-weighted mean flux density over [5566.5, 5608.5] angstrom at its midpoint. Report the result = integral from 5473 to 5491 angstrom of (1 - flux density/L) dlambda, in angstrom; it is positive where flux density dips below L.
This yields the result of 1.2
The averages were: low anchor 13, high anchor 13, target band 12.1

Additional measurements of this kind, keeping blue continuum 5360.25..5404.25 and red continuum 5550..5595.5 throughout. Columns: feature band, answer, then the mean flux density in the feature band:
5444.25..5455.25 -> 0.18 angstrom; 12.8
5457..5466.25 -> 0.74 angstrom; 12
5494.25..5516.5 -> 1.62 angstrom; 12.1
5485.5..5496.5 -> 0.19 angstrom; 12.8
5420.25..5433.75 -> -0.48 angstrom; 13.5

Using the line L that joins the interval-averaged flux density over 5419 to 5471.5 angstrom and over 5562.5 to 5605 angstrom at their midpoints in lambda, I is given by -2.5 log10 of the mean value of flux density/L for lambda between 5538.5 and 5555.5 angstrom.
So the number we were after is -0.06 mag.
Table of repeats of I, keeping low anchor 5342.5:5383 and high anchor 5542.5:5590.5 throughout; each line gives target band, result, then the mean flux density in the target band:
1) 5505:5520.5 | 0.09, 12.3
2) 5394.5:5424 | 0.02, 13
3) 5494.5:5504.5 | 0.08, 12.4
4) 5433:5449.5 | 0.00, 13.3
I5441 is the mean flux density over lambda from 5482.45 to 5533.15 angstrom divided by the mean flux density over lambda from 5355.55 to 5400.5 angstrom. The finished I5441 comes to 0.94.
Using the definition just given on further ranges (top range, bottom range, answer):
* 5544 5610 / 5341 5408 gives 1.00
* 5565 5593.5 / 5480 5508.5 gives 1.07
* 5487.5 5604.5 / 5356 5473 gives 0.99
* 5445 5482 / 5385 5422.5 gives 0.95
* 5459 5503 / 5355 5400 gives 0.94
